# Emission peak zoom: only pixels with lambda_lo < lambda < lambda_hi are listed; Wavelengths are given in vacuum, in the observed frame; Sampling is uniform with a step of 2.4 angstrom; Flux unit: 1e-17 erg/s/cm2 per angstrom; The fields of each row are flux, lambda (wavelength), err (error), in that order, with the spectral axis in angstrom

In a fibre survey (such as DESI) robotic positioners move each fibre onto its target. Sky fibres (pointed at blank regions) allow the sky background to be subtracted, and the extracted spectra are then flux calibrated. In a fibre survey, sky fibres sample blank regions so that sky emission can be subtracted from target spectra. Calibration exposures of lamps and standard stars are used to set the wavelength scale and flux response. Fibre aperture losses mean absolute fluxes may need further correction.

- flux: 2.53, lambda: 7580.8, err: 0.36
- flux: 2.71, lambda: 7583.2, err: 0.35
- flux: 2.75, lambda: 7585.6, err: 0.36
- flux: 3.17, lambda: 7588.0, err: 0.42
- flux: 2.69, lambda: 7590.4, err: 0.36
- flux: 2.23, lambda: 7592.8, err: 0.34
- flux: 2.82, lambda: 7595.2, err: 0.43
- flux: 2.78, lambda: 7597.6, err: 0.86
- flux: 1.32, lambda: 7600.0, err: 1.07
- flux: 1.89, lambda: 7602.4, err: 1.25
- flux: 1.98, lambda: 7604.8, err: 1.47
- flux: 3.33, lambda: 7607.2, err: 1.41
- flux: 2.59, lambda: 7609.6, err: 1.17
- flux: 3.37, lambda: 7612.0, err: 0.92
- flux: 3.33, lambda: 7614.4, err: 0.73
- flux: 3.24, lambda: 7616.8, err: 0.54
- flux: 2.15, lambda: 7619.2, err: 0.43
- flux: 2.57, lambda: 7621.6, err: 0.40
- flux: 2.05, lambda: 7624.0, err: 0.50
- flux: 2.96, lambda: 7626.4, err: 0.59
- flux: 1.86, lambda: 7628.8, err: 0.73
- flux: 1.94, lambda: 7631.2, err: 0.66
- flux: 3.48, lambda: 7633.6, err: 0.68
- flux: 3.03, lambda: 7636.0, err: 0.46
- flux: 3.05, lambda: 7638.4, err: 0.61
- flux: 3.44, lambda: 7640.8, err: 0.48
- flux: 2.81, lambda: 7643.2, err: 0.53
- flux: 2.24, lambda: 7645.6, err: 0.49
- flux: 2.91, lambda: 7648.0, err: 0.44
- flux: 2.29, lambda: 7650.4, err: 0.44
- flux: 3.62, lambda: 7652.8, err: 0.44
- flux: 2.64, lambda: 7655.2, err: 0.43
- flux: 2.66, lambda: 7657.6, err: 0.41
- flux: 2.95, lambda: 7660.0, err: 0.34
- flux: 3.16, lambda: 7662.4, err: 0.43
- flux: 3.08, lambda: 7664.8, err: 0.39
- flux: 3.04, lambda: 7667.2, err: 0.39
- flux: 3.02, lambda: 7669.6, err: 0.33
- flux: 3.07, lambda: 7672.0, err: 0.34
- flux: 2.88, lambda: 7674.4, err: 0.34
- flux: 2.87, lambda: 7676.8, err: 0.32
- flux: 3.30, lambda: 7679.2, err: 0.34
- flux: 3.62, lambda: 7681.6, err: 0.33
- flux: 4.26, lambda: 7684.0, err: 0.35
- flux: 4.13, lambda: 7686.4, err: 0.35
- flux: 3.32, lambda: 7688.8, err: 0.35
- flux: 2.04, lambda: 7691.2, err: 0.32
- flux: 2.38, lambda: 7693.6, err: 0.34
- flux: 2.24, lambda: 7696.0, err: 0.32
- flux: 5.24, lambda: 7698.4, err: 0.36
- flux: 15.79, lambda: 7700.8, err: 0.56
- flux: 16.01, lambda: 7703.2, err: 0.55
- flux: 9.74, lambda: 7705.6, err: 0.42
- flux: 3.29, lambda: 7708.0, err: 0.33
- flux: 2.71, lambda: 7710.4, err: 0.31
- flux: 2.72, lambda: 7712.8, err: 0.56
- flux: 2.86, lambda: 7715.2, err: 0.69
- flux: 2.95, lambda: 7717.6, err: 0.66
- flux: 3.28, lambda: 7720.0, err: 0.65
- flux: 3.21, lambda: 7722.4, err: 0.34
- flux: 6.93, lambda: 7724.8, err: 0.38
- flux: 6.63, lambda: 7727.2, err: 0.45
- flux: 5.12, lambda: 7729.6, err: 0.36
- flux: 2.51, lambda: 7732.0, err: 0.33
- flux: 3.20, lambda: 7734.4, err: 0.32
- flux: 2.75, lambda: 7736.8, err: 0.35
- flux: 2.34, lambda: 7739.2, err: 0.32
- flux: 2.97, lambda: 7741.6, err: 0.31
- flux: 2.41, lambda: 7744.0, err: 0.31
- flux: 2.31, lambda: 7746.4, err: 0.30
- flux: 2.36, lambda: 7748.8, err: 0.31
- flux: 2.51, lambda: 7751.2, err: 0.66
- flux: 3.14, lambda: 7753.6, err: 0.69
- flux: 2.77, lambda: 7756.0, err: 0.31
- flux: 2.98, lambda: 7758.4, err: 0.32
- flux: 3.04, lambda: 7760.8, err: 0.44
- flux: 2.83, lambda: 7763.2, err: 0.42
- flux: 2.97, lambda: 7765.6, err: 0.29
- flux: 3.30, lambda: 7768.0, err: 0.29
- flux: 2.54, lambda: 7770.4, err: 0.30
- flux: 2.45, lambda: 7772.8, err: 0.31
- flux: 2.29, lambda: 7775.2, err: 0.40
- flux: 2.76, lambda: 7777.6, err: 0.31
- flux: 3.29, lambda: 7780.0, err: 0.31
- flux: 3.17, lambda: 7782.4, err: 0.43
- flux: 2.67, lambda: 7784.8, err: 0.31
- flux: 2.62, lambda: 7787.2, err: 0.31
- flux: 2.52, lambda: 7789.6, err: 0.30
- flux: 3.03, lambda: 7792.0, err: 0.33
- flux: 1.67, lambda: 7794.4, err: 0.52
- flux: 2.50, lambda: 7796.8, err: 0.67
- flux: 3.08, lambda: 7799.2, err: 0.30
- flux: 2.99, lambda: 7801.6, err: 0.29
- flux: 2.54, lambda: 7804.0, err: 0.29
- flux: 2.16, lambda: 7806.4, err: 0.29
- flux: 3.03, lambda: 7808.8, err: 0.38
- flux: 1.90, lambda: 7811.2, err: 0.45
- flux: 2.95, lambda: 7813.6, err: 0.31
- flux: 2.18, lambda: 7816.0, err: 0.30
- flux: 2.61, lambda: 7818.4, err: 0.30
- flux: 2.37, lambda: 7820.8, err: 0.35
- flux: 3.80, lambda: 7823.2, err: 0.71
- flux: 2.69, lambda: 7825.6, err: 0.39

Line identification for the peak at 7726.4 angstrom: [N II]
